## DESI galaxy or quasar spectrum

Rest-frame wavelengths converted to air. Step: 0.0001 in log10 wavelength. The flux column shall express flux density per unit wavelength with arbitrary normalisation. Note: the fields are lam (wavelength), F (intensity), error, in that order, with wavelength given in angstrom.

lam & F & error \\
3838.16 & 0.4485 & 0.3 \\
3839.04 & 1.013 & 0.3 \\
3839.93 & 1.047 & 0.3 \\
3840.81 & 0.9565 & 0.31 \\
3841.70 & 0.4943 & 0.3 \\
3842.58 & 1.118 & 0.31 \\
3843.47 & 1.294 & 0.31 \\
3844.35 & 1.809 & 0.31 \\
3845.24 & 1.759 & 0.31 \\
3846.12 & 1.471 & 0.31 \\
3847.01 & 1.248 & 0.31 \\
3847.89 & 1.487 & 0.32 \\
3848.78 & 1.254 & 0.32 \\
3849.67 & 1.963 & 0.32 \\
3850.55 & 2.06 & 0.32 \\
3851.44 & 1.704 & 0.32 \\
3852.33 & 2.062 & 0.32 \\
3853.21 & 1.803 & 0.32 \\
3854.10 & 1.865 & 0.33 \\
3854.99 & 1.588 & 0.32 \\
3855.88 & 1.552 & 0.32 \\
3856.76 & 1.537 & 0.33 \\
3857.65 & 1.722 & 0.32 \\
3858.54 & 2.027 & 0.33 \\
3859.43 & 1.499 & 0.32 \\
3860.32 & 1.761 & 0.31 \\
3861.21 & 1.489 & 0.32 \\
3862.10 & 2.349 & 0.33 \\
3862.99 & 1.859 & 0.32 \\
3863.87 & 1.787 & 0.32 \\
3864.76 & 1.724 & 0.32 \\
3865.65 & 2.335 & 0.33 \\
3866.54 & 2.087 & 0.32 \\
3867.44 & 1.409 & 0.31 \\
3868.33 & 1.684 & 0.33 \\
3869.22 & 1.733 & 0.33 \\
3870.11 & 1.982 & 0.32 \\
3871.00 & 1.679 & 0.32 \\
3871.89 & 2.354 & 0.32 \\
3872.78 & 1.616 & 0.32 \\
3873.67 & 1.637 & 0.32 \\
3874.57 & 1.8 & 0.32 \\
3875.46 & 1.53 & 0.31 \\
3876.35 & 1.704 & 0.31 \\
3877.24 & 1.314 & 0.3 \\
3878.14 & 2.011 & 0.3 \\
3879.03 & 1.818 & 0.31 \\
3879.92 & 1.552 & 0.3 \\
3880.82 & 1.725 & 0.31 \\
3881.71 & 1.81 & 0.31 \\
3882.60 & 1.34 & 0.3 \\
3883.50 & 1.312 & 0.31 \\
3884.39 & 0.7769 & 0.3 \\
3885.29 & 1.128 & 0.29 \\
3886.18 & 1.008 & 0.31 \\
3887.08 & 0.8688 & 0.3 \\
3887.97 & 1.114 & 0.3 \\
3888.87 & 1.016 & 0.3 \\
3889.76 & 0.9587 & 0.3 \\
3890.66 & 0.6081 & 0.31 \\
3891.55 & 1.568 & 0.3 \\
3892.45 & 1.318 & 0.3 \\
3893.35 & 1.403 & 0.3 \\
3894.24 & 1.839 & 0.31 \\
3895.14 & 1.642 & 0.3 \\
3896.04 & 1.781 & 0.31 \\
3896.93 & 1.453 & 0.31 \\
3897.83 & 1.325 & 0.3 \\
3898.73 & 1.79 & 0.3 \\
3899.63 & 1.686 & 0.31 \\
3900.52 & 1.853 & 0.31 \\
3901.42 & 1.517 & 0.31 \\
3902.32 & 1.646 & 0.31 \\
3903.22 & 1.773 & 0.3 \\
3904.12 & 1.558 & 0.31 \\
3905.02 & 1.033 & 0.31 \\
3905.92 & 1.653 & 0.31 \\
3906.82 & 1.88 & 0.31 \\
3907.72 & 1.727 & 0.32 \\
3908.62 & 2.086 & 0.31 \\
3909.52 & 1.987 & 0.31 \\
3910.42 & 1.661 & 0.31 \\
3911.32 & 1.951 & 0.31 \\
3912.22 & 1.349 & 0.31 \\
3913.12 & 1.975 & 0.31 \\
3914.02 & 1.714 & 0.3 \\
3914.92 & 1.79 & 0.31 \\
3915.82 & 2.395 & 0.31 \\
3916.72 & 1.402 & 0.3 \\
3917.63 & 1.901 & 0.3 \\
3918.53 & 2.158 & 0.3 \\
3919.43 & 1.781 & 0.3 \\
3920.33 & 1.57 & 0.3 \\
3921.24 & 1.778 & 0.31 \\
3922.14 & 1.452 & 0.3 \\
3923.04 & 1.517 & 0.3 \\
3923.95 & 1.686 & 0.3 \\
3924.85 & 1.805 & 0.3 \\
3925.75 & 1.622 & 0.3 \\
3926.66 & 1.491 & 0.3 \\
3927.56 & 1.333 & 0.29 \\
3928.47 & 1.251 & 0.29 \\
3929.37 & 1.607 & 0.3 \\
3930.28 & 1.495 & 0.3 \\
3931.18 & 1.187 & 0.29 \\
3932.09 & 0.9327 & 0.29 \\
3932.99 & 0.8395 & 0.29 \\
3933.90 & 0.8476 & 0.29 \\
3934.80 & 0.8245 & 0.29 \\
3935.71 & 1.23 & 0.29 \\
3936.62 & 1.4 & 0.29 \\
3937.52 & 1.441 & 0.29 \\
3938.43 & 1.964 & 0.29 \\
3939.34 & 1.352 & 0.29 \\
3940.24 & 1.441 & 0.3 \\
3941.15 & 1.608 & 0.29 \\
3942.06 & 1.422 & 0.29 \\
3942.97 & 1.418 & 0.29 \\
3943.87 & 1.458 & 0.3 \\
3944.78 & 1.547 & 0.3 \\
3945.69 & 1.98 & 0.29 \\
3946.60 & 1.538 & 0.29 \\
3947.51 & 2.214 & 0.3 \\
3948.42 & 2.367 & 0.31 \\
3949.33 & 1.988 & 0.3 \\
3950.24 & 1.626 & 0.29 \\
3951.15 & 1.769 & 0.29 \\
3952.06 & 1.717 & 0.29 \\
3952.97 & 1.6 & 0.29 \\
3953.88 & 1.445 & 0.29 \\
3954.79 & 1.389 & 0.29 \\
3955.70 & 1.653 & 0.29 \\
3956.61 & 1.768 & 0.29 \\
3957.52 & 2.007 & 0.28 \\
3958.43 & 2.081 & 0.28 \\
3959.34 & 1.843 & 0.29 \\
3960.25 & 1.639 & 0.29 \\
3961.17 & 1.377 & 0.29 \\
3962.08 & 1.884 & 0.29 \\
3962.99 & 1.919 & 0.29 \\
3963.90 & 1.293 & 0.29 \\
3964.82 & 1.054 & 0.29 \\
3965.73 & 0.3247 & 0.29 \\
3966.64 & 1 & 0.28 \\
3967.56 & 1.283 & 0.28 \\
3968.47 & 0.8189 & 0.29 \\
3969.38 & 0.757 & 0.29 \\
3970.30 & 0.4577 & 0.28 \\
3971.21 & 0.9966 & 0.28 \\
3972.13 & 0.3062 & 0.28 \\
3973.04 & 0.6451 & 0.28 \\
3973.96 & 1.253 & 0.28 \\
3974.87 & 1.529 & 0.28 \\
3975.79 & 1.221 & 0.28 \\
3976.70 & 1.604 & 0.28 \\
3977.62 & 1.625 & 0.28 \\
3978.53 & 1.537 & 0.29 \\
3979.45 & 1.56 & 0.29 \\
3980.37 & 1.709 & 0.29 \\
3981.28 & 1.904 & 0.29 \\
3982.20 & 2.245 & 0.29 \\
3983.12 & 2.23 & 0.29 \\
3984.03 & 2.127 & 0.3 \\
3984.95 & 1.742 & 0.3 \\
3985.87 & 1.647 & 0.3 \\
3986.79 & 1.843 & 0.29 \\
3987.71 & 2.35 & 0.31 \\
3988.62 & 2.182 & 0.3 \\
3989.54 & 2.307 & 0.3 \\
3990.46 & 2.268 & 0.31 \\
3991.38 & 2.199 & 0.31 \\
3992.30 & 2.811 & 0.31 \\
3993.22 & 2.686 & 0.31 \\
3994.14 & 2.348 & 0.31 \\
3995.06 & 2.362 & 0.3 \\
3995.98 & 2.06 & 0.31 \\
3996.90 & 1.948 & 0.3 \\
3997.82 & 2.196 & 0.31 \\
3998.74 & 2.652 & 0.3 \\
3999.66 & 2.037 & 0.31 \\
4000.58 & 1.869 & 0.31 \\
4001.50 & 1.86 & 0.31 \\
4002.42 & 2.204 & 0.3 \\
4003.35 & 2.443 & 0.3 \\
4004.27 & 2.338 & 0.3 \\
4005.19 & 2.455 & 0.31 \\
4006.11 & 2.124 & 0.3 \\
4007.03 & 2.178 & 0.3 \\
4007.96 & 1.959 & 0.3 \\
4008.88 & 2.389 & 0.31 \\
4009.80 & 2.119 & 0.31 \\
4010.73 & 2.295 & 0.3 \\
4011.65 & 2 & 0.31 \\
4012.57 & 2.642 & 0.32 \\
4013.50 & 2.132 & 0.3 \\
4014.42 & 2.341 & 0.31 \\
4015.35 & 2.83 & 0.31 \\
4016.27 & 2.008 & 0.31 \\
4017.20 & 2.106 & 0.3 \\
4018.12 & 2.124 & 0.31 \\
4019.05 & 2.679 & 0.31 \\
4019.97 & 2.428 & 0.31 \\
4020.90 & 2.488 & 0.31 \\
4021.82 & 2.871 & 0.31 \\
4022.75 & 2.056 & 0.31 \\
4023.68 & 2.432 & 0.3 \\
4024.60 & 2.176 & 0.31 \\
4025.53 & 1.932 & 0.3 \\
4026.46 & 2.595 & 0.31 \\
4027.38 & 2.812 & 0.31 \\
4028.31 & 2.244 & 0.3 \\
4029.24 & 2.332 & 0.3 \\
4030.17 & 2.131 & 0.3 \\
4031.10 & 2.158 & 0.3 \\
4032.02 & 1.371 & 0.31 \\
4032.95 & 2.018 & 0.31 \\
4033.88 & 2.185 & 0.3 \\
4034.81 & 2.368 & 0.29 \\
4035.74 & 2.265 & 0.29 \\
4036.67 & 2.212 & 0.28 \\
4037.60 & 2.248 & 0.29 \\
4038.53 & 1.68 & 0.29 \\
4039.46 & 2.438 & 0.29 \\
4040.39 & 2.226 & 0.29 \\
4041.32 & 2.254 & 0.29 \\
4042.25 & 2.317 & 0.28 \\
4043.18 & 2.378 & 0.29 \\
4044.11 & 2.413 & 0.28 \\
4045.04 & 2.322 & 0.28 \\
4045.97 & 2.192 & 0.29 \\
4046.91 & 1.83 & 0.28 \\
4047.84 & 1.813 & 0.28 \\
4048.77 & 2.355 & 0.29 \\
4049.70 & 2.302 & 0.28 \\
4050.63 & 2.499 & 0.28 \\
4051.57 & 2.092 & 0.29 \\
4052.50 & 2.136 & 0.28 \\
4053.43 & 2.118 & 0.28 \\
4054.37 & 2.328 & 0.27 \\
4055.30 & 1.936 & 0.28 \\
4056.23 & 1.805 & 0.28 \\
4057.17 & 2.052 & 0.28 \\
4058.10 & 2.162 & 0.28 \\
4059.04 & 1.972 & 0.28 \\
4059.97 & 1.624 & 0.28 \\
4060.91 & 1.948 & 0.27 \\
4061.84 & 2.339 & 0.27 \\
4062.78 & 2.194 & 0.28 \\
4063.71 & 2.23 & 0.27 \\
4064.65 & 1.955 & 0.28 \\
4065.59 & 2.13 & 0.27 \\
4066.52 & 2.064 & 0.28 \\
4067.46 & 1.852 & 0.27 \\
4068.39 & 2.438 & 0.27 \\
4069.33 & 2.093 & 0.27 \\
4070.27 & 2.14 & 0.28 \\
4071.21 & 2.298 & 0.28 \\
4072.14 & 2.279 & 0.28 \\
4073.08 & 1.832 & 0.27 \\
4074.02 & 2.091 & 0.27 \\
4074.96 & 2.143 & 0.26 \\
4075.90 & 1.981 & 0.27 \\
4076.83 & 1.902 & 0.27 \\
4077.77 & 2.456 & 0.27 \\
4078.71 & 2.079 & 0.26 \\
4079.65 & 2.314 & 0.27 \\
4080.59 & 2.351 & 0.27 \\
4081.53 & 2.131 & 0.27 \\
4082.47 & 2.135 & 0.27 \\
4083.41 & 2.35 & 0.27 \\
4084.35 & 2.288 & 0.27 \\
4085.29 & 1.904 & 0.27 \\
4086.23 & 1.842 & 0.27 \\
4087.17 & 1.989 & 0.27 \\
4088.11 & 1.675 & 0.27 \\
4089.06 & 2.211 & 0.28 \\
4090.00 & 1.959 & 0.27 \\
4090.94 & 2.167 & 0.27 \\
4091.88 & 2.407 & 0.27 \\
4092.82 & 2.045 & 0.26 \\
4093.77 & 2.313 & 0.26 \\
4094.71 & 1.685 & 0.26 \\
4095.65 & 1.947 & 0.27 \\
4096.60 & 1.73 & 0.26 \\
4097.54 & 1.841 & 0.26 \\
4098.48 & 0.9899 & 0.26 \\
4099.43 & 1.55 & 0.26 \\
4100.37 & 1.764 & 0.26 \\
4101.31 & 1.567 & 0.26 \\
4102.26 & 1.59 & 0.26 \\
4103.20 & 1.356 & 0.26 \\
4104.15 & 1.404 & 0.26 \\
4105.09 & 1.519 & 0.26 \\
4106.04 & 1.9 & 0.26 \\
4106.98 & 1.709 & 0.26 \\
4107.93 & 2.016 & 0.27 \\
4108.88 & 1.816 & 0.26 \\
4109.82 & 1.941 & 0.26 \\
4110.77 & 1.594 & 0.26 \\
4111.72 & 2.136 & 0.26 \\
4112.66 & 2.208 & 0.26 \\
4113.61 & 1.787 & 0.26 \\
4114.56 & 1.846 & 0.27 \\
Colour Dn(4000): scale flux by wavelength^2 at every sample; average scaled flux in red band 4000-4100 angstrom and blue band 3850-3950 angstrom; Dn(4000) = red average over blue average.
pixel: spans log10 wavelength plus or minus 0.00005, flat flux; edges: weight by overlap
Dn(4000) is 1.4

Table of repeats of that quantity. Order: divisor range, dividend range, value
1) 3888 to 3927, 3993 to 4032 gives 1.47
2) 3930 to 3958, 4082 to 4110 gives 1.30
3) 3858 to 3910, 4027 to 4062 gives 1.46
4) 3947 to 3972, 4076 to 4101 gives 1.45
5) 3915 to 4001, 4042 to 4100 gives 1.34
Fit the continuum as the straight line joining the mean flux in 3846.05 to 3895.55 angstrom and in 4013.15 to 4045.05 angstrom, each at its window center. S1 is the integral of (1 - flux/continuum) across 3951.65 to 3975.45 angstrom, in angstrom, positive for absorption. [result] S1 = 8.1 angstrom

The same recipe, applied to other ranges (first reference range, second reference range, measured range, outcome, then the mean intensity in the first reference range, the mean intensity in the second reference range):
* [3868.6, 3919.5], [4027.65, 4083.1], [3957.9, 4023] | 1.12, 1.6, 2.14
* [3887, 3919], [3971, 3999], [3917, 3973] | 8.94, 1.6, 1.88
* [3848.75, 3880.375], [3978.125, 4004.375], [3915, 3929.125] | 1.88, 1.78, 2.12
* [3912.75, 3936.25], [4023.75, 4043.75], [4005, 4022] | -1.86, 1.52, 2.21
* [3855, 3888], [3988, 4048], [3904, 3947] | 6.93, 1.64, 2.25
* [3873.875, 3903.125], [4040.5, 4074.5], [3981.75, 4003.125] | -3.59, 1.45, 2.13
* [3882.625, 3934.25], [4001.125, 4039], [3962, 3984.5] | 7.21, 1.51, 2.25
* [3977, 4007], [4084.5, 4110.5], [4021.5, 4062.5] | -4.21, 2.12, 1.81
